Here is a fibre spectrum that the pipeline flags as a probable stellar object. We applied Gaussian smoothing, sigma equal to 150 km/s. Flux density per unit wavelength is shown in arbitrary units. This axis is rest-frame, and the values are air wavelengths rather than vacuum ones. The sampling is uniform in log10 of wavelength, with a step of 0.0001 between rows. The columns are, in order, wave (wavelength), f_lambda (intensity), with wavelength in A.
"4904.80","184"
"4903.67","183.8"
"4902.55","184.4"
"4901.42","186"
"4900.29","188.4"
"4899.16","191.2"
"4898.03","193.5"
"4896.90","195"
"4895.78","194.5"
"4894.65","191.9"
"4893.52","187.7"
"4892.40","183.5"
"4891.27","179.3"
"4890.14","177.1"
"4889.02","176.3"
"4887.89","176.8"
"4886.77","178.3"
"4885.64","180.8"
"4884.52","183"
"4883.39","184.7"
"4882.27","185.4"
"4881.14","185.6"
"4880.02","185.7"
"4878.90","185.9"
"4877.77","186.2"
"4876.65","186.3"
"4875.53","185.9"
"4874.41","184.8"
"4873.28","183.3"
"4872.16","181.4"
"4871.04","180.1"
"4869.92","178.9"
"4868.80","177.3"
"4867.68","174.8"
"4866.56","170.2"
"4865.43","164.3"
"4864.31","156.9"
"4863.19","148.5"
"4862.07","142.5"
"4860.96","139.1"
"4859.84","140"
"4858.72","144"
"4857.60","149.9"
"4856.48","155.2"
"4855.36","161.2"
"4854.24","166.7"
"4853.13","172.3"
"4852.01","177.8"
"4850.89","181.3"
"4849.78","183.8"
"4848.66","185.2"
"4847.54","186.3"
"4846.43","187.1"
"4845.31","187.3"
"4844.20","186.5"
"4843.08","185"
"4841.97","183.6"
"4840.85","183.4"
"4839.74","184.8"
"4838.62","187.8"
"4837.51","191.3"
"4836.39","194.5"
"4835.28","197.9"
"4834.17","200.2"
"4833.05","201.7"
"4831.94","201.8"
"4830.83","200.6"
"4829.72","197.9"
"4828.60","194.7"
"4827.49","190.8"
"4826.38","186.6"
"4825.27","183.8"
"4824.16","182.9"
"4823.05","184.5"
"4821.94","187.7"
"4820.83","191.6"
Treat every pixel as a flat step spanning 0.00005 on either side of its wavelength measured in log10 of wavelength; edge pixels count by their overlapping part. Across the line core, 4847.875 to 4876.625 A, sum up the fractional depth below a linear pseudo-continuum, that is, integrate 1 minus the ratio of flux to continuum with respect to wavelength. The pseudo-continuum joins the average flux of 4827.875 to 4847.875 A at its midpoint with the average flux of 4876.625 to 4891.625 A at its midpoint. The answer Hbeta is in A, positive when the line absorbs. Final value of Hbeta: 2.89 A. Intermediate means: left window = 192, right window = 182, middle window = 168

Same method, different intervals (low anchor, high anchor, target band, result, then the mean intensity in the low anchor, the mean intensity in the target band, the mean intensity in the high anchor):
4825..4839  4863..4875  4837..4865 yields 2.07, 195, 171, 173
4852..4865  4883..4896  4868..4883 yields -1.25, 154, 184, 182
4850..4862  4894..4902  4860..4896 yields -0.19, 159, 177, 191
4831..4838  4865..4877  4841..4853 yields 0.47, 198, 184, 179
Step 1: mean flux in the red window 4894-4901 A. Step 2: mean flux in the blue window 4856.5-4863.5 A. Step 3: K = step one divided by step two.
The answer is 1.3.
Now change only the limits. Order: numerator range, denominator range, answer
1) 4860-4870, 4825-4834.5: 0.82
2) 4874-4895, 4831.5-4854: 0.98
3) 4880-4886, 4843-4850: 0.99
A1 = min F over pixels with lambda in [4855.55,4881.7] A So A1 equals 139.1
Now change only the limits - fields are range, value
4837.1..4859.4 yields 144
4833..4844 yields 183.4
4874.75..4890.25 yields 176.3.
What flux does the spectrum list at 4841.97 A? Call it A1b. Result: 183.6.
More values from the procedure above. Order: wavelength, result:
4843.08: 185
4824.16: 182.9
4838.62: 187.8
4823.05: 184.5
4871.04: 180.1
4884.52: 183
